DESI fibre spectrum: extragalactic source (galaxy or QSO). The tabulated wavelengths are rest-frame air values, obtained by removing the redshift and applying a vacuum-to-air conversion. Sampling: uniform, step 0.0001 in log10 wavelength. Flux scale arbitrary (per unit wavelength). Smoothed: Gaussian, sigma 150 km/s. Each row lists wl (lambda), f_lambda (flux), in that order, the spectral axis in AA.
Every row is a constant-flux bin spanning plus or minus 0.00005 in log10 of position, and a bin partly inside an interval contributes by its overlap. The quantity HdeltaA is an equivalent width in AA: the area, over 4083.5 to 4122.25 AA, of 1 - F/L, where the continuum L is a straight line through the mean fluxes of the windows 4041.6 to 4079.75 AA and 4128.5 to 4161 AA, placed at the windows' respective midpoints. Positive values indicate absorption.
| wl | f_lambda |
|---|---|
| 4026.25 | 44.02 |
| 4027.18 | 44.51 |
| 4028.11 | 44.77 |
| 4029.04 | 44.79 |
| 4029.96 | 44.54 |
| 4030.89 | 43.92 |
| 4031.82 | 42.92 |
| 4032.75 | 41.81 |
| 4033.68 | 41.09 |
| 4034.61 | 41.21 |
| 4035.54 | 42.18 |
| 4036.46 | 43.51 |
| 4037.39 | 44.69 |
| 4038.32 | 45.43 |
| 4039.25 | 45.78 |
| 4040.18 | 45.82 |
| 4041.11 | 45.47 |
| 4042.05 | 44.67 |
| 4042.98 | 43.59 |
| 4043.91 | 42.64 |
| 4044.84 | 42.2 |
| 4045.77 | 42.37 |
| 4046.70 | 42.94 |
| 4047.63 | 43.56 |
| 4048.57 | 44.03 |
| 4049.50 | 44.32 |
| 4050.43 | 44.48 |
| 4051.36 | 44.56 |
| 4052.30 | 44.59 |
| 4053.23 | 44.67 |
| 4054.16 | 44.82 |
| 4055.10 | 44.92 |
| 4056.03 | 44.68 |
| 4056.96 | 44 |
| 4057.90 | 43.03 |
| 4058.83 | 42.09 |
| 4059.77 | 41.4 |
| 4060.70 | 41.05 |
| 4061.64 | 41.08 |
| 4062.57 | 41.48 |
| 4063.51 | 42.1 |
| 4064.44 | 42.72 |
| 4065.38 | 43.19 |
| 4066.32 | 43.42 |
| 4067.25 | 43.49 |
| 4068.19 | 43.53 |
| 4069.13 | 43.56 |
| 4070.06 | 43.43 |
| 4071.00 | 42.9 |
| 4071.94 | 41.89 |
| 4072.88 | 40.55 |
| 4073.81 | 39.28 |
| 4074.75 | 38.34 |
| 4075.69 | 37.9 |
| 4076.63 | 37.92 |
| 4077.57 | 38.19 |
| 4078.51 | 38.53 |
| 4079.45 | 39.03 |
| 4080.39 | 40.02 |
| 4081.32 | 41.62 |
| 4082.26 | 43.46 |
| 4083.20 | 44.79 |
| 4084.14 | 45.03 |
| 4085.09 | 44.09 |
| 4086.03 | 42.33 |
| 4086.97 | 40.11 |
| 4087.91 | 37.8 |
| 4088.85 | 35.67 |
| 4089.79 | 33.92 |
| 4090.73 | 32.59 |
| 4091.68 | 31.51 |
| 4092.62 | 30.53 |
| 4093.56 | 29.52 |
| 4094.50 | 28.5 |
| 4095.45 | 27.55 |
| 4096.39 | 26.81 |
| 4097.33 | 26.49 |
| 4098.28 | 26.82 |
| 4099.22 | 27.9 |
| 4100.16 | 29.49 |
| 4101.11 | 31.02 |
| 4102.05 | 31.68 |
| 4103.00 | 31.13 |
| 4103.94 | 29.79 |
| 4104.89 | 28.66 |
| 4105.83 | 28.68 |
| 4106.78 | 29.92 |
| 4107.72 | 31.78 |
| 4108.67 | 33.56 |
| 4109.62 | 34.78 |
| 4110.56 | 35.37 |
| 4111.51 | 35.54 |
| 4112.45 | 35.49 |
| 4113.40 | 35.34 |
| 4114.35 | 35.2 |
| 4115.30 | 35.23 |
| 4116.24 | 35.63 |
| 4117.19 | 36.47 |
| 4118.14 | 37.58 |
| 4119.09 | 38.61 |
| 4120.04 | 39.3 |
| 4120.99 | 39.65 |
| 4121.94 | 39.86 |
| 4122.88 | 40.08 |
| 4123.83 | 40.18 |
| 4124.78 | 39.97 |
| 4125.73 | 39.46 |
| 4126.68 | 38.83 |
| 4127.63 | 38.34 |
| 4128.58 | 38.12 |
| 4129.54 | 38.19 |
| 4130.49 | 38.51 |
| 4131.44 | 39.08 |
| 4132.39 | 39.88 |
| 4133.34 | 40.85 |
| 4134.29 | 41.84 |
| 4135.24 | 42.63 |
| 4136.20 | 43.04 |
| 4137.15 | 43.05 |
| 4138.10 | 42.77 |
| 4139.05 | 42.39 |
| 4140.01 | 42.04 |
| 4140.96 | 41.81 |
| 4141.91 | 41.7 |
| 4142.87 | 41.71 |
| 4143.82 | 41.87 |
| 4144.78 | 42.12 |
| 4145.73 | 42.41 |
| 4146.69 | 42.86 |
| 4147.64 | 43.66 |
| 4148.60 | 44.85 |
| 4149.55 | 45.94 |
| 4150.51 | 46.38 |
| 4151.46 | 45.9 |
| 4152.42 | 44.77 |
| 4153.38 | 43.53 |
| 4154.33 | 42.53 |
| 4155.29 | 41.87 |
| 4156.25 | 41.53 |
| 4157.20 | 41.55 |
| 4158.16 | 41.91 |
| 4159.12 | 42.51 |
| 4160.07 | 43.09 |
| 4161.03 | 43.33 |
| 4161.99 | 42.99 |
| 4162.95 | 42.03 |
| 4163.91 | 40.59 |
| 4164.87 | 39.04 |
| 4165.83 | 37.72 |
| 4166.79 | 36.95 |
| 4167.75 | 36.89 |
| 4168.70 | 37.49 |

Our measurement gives 7.8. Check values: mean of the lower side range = 42.4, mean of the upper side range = 42.3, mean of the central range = 33.8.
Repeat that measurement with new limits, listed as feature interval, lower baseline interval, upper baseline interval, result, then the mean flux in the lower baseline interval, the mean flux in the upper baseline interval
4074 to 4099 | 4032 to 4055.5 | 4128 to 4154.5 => 4.1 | 43.8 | 42.3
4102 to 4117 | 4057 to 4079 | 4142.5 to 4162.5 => 3.3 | 41.4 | 43.2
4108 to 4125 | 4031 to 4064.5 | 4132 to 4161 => 2.4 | 43.4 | 42.8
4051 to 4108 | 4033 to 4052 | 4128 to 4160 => 7.0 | 43.7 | 42.2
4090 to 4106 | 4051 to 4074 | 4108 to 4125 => 3.9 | 42.9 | 37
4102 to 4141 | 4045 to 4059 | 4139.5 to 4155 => 5.5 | 44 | 43.3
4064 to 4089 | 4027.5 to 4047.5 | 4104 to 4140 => -0.2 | 43.6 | 37.6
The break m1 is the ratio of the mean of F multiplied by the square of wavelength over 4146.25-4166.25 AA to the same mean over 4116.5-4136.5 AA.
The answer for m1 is 1.10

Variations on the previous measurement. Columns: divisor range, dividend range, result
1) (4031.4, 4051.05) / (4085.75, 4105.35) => 0.74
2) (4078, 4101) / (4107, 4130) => 1.07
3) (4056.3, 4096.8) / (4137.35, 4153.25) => 1.14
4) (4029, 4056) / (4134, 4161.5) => 1.03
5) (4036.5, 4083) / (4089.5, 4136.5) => 0.84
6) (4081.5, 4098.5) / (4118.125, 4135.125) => 1.15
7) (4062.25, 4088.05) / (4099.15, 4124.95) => 0.85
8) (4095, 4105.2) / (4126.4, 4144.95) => 1.44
